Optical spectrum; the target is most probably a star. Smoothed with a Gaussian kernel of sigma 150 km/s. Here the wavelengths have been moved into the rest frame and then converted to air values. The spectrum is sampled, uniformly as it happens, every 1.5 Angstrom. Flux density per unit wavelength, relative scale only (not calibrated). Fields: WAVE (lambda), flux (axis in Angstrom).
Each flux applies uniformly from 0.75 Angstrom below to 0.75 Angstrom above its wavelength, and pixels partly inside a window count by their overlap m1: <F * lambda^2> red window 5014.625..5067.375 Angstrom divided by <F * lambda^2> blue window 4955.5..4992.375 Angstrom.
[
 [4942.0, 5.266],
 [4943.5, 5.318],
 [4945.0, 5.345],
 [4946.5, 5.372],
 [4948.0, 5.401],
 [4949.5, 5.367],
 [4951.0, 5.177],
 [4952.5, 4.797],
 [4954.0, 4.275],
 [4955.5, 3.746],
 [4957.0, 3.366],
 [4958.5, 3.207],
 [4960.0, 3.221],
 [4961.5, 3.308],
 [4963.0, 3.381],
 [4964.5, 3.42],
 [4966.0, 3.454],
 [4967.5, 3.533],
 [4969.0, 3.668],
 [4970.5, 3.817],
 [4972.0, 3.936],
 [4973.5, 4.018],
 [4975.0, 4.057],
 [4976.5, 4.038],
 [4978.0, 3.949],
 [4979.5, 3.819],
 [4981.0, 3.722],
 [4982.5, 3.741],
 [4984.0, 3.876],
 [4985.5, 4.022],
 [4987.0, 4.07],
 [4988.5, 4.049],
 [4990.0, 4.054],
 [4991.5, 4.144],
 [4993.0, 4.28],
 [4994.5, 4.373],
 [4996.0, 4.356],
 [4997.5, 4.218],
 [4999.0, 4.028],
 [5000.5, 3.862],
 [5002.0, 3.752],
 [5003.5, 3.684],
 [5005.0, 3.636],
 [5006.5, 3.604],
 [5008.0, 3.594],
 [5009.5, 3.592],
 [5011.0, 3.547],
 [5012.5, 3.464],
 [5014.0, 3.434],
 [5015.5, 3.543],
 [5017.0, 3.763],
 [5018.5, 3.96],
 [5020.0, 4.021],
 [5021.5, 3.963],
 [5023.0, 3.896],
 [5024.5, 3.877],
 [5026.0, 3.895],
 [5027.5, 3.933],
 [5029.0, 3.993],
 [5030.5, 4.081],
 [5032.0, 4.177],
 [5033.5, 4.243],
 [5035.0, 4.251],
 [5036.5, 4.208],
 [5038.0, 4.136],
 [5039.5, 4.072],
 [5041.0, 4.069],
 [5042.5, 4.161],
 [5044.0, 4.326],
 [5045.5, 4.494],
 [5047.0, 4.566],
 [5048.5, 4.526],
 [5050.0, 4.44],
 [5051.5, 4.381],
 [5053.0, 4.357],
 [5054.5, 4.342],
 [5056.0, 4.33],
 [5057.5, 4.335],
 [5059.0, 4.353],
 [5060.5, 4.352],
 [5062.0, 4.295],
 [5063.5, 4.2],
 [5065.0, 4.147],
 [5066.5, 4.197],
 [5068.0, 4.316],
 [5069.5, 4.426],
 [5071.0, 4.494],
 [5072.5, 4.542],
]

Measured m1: 1.14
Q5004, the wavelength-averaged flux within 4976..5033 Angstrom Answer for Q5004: 3.9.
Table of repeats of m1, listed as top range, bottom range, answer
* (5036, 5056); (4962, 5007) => 1.14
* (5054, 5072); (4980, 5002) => 1.10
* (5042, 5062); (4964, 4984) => 1.19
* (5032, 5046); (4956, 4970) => 1.27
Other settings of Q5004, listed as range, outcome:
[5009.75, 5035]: 3.87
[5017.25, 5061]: 4.19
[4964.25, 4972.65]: 3.65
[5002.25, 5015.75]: 3.57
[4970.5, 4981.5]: 3.93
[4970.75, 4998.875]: 4.04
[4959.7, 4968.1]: 3.39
